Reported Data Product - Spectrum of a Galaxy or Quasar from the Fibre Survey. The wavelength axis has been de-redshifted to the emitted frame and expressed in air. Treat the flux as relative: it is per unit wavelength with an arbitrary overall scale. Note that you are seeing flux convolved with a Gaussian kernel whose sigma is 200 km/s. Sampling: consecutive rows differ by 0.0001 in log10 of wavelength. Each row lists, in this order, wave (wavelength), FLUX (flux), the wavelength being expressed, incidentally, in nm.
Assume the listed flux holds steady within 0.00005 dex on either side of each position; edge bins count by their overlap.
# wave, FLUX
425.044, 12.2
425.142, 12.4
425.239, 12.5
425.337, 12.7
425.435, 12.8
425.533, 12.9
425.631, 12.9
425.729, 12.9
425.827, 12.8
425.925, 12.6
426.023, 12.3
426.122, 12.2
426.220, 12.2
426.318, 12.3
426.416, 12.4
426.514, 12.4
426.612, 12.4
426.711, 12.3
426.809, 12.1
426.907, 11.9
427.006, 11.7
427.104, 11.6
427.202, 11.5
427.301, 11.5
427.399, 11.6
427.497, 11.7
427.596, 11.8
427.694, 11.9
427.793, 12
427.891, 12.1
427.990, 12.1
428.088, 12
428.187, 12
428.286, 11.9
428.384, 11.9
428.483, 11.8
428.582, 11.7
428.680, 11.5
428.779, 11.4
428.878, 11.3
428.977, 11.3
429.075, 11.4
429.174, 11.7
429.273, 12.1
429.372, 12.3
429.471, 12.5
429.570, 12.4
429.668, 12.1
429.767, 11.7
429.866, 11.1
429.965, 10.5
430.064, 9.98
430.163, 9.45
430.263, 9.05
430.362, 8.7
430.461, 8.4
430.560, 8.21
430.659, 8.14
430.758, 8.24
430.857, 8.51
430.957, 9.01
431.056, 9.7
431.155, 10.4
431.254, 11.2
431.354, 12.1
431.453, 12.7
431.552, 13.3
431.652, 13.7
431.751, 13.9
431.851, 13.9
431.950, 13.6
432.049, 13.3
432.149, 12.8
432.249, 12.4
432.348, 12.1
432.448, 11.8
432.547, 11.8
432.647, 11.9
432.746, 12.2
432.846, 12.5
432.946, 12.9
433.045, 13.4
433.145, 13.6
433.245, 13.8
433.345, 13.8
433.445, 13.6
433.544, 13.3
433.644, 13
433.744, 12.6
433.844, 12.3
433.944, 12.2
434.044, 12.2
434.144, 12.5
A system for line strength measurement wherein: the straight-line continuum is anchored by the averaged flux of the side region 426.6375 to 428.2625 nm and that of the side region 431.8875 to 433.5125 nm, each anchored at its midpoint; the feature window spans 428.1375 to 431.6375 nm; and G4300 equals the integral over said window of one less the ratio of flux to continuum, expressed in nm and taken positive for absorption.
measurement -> 0.41 nm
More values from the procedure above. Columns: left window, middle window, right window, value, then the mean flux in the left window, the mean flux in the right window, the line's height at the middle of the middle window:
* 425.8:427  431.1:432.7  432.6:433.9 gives 0.038 nm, 12.3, 13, 12.9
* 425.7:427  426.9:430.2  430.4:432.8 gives 0.083 nm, 12.3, 11.4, 11.9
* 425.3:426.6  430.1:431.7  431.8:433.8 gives 0.346 nm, 12.6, 12.9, 12.8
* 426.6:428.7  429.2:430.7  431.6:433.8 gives 0.229 nm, 11.9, 13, 12.4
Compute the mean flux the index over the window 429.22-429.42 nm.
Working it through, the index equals 12.2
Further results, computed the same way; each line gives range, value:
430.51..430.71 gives 8.19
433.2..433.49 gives 13.7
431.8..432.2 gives 13.4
